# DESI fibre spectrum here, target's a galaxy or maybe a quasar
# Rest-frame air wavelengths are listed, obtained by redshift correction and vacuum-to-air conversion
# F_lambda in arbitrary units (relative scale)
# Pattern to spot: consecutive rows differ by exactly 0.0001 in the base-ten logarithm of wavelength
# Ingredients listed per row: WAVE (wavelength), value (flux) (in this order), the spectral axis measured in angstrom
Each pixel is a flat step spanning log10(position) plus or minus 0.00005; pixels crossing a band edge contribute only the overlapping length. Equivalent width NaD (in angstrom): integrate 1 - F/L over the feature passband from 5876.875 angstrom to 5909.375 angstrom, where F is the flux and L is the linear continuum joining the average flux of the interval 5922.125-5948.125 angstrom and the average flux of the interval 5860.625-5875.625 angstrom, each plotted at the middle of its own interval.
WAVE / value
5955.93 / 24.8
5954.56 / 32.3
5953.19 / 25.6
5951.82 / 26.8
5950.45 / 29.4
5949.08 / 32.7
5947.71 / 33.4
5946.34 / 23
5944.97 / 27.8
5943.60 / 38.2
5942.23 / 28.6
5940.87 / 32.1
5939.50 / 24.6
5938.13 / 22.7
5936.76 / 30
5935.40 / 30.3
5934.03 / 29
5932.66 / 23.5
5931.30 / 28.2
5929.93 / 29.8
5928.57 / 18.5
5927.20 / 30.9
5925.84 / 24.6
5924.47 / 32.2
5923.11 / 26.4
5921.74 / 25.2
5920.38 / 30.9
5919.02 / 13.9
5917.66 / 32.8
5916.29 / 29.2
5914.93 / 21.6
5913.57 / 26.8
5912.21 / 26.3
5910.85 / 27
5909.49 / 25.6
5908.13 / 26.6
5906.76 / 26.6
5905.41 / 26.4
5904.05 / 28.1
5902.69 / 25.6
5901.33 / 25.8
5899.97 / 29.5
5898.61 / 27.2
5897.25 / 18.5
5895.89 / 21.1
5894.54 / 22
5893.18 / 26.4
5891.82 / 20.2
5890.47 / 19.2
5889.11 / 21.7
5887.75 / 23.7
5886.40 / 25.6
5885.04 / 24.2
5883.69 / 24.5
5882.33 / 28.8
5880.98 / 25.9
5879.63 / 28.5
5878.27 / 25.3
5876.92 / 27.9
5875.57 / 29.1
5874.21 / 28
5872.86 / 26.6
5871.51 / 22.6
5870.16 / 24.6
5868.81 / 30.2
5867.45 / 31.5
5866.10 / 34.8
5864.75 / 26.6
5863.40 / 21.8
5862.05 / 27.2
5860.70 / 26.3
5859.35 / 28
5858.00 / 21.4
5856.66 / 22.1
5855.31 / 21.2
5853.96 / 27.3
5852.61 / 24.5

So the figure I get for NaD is 3.2 angstrom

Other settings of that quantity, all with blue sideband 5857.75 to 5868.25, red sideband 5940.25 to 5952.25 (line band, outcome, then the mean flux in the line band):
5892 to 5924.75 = 3.69 angstrom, 25.7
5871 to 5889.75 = 1.41 angstrom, 25.9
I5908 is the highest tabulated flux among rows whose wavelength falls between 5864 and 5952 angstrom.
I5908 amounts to 38.2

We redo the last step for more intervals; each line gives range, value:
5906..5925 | 32.8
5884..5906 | 29.5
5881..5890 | 28.8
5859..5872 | 34.8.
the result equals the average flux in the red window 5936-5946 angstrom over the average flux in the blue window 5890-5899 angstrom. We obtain 1.3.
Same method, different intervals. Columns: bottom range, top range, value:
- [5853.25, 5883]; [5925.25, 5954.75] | 1.06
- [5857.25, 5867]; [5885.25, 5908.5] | 0.91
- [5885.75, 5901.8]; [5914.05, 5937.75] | 1.15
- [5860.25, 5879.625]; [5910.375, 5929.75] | 0.96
